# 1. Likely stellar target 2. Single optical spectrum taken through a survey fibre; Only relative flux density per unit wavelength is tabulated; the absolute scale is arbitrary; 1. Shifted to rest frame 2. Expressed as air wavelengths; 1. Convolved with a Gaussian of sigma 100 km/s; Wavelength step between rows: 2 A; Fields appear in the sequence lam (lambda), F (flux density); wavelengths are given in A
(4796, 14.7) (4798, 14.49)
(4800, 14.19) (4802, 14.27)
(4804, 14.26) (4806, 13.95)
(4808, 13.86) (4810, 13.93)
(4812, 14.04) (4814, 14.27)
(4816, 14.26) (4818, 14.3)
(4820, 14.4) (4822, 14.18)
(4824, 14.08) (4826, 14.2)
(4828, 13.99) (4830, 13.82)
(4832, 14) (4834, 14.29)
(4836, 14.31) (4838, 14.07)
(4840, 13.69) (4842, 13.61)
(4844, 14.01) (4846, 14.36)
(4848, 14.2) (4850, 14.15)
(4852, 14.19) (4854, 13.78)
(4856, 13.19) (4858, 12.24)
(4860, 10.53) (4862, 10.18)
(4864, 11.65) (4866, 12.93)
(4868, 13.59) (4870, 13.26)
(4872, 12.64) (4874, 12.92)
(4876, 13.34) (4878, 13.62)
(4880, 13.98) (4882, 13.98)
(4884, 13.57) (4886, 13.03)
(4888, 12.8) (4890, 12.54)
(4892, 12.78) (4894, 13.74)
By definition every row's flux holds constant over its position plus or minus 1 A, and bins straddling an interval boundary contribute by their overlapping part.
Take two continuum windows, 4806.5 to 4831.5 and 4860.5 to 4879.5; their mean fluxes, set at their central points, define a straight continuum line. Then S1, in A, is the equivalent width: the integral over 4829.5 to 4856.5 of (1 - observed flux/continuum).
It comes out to -1.15 A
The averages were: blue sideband 14.1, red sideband 12.7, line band 14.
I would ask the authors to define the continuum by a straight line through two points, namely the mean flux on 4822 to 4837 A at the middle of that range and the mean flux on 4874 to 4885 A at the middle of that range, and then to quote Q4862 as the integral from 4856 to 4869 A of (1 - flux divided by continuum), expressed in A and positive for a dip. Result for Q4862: 1.7 A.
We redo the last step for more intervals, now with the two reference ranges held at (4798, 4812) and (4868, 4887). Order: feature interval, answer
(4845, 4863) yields 0.8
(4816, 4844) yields -0.4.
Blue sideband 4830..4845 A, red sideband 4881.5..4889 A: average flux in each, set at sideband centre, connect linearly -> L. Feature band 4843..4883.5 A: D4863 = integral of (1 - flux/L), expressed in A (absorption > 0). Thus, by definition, 1.4 A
